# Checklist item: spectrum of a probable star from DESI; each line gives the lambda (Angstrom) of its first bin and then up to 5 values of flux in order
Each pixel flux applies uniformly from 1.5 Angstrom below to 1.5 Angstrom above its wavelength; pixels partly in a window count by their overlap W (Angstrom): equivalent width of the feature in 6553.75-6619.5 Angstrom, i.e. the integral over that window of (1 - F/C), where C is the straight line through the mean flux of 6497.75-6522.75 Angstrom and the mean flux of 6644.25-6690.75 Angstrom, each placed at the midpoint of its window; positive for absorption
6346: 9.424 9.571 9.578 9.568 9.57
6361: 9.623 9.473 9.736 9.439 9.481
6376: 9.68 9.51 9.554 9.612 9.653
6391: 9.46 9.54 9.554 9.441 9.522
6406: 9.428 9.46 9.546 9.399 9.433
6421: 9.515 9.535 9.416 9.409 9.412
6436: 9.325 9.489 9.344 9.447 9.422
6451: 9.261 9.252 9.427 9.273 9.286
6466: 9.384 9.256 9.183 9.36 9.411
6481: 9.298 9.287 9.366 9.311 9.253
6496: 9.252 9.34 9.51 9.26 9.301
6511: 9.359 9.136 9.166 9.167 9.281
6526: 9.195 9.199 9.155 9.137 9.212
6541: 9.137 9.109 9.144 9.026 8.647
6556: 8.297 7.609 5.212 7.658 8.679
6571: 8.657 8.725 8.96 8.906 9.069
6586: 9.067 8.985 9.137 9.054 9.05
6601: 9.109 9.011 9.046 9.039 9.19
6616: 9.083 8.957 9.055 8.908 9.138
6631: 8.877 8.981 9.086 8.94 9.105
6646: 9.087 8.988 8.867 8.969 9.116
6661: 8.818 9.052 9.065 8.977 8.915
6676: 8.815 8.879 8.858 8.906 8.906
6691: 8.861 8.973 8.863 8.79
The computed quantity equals 3.3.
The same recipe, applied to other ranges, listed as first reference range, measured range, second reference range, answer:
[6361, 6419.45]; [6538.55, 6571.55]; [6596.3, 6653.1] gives 3.1 Angstrom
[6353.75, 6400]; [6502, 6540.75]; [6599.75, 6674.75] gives 0.1 Angstrom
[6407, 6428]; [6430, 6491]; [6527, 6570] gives -1.2 Angstrom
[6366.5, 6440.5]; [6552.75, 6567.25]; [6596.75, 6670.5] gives 2.7 Angstrom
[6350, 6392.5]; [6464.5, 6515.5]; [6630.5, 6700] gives 0.0 Angstrom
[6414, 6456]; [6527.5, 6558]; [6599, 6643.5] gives 0.7 Angstrom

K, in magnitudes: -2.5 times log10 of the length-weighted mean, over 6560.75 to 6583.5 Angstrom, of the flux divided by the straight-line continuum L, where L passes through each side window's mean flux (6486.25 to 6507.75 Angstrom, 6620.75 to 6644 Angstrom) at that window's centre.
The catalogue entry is 0.11 mag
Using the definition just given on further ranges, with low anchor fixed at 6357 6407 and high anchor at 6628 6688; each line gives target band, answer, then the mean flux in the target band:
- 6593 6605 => 0.00 mag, 9.06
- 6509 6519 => 0.01 mag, 9.22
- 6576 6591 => 0.01 mag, 9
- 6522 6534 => 0.00 mag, 9.2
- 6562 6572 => 0.17 mag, 7.85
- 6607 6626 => 0.00 mag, 9.04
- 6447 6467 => 0.01 mag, 9.33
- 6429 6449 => 0.00 mag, 9.41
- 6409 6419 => 0.00 mag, 9.46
